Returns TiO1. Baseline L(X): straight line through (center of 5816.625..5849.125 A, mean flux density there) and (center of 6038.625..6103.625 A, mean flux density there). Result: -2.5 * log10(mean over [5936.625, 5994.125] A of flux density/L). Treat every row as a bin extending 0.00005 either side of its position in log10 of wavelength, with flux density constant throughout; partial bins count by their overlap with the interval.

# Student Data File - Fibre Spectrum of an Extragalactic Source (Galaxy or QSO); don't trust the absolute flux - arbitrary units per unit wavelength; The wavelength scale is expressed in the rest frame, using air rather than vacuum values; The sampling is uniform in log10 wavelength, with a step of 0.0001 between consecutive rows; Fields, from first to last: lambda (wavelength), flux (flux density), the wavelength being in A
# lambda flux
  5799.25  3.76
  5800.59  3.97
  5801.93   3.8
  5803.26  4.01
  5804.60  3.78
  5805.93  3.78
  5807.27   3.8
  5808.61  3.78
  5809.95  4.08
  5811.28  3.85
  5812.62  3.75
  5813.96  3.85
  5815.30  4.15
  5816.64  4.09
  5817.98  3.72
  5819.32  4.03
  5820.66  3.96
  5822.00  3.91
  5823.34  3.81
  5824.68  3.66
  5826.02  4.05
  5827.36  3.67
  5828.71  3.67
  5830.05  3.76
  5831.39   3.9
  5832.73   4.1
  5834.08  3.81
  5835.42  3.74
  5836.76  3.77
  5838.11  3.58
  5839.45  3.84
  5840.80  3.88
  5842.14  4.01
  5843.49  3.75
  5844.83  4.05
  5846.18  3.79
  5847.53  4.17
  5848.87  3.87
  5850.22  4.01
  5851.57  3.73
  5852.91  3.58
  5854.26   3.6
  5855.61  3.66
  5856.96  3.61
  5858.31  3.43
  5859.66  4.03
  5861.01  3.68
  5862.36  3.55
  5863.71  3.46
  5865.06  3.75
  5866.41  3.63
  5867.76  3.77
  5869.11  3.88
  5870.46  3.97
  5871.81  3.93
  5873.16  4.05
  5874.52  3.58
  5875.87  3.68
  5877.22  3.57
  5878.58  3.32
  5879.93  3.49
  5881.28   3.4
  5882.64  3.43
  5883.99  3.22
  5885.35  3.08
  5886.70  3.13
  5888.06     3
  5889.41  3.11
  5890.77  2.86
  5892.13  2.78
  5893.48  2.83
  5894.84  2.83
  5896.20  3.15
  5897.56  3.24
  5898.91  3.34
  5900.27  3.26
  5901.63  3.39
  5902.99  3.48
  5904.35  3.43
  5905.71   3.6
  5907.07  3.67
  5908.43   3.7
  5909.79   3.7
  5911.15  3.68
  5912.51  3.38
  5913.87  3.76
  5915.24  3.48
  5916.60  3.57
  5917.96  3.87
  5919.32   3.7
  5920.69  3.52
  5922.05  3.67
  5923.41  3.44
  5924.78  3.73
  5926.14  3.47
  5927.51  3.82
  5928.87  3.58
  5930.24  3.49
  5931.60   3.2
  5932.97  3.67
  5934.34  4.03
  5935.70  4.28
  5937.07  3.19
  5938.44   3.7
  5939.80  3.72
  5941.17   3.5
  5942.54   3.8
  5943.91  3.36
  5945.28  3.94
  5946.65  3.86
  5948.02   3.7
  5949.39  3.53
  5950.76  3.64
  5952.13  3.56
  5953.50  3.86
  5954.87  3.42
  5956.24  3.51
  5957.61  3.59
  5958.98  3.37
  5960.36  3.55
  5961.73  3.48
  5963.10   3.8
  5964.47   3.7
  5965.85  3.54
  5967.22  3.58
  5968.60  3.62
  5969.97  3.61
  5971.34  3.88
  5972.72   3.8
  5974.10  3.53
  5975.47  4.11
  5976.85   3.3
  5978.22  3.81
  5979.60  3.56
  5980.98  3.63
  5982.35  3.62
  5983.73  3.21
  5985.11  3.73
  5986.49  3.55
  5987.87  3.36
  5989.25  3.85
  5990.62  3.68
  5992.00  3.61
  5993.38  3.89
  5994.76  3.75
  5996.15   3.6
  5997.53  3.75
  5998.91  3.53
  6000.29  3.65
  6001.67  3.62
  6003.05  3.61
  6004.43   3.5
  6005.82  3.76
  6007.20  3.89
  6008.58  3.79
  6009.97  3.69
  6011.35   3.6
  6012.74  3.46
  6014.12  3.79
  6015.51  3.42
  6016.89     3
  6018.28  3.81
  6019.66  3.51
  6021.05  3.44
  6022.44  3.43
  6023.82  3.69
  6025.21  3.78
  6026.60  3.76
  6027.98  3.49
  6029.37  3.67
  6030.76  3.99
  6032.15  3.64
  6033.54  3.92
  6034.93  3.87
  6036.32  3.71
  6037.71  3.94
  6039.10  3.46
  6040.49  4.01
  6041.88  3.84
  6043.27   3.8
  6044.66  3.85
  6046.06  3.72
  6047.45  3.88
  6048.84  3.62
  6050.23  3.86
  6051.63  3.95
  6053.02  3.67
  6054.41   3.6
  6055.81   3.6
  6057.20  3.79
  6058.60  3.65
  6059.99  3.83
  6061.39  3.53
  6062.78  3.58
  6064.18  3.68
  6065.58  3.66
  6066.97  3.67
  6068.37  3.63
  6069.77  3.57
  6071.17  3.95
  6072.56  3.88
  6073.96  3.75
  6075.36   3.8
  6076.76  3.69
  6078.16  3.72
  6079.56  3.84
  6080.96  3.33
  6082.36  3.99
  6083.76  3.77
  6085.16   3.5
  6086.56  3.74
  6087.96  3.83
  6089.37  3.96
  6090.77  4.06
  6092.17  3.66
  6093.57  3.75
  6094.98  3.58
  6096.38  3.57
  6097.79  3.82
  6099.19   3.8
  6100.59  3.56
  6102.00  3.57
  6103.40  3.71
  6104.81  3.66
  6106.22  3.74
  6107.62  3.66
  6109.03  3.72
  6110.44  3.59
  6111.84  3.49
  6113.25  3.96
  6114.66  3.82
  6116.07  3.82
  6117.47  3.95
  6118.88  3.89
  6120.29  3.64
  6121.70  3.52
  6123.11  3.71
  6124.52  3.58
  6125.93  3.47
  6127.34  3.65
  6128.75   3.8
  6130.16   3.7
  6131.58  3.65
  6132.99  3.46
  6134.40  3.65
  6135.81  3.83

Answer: 0.05 mag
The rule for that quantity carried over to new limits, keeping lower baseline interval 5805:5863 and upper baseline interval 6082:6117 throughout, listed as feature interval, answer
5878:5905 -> 0.192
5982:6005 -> 0.044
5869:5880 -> 0.025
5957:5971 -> 0.055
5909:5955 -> 0.043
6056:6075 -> 0.012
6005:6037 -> 0.031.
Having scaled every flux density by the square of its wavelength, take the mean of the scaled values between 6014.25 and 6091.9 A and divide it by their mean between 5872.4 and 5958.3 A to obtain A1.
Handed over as 1.11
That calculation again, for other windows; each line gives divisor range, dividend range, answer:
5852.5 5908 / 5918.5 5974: 1.08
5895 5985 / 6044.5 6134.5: 1.08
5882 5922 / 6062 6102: 1.18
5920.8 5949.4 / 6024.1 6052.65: 1.07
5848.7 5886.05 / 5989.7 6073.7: 1.07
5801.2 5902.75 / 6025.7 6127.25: 1.10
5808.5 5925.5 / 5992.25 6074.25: 1.08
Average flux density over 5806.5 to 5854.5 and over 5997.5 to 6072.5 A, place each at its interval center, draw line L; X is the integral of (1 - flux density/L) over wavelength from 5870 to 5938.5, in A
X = 5.8 A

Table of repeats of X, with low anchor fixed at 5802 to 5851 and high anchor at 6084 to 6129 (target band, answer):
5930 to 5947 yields 0.60 A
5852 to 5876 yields 0.85 A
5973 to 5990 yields 0.78 A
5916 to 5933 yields 1.00 A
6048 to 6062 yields 0.11 A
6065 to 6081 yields 0.03 A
